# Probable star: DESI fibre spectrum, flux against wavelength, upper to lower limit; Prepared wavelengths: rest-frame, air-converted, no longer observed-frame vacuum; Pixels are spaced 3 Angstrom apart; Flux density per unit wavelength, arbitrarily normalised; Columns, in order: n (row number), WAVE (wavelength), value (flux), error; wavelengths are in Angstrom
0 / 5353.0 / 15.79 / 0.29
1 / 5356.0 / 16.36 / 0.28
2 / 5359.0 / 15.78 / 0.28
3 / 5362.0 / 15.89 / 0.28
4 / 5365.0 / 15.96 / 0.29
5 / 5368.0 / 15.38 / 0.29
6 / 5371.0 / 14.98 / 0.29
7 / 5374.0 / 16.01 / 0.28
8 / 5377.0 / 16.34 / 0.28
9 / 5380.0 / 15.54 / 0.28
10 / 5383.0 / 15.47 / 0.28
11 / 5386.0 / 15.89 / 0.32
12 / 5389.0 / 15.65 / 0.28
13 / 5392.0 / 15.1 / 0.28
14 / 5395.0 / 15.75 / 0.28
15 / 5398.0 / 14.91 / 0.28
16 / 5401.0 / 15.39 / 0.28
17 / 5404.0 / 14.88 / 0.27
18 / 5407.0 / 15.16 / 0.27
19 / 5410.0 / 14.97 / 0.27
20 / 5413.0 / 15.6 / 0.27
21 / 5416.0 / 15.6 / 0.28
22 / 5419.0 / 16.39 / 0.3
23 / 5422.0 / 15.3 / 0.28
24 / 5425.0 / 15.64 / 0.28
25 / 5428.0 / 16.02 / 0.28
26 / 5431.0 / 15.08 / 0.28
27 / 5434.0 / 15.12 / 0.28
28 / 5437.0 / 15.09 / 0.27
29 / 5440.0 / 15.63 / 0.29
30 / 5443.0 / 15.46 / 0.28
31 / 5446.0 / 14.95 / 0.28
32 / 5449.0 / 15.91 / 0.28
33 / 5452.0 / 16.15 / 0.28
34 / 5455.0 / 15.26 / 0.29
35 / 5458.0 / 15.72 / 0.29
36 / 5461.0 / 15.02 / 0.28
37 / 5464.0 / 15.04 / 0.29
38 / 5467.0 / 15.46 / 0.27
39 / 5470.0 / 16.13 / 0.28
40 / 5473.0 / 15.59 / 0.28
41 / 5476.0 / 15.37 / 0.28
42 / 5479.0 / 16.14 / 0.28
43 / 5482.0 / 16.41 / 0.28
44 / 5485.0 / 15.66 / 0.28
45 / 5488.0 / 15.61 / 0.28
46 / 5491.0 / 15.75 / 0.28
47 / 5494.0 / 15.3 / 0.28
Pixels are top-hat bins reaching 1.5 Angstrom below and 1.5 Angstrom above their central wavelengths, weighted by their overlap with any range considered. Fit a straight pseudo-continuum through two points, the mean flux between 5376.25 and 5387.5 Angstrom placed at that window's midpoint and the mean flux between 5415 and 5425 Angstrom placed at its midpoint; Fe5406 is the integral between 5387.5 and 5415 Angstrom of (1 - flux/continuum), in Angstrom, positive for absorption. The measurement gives 0.9 Angstrom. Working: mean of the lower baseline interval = 15.8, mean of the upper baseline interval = 15.8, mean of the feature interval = 15.3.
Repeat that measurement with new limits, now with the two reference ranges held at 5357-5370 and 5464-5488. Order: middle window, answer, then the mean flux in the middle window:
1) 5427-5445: 0.4 Angstrom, 15.4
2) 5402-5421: 0.4 Angstrom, 15.4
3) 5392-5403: 0.3 Angstrom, 15.3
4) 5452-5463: 0.2 Angstrom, 15.4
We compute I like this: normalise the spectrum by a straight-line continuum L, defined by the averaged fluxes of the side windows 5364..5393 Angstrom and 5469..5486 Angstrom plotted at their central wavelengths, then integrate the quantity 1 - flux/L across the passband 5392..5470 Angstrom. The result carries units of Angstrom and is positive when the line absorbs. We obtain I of 1.7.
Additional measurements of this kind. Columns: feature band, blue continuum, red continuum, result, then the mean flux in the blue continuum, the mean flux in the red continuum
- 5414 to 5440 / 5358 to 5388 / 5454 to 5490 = 0.2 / 15.7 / 15.6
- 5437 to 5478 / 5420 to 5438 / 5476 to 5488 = 0.5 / 15.4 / 15.9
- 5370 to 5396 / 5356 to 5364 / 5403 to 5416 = -0.1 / 15.9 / 15.2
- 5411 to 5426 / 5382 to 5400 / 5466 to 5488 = -0.1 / 15.5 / 15.8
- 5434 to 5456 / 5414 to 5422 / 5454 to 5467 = 0.0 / 15.8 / 15.3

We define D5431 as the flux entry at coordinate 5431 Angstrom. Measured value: 15.08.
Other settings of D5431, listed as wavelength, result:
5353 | 15.79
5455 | 15.26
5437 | 15.09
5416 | 15.6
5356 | 16.36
